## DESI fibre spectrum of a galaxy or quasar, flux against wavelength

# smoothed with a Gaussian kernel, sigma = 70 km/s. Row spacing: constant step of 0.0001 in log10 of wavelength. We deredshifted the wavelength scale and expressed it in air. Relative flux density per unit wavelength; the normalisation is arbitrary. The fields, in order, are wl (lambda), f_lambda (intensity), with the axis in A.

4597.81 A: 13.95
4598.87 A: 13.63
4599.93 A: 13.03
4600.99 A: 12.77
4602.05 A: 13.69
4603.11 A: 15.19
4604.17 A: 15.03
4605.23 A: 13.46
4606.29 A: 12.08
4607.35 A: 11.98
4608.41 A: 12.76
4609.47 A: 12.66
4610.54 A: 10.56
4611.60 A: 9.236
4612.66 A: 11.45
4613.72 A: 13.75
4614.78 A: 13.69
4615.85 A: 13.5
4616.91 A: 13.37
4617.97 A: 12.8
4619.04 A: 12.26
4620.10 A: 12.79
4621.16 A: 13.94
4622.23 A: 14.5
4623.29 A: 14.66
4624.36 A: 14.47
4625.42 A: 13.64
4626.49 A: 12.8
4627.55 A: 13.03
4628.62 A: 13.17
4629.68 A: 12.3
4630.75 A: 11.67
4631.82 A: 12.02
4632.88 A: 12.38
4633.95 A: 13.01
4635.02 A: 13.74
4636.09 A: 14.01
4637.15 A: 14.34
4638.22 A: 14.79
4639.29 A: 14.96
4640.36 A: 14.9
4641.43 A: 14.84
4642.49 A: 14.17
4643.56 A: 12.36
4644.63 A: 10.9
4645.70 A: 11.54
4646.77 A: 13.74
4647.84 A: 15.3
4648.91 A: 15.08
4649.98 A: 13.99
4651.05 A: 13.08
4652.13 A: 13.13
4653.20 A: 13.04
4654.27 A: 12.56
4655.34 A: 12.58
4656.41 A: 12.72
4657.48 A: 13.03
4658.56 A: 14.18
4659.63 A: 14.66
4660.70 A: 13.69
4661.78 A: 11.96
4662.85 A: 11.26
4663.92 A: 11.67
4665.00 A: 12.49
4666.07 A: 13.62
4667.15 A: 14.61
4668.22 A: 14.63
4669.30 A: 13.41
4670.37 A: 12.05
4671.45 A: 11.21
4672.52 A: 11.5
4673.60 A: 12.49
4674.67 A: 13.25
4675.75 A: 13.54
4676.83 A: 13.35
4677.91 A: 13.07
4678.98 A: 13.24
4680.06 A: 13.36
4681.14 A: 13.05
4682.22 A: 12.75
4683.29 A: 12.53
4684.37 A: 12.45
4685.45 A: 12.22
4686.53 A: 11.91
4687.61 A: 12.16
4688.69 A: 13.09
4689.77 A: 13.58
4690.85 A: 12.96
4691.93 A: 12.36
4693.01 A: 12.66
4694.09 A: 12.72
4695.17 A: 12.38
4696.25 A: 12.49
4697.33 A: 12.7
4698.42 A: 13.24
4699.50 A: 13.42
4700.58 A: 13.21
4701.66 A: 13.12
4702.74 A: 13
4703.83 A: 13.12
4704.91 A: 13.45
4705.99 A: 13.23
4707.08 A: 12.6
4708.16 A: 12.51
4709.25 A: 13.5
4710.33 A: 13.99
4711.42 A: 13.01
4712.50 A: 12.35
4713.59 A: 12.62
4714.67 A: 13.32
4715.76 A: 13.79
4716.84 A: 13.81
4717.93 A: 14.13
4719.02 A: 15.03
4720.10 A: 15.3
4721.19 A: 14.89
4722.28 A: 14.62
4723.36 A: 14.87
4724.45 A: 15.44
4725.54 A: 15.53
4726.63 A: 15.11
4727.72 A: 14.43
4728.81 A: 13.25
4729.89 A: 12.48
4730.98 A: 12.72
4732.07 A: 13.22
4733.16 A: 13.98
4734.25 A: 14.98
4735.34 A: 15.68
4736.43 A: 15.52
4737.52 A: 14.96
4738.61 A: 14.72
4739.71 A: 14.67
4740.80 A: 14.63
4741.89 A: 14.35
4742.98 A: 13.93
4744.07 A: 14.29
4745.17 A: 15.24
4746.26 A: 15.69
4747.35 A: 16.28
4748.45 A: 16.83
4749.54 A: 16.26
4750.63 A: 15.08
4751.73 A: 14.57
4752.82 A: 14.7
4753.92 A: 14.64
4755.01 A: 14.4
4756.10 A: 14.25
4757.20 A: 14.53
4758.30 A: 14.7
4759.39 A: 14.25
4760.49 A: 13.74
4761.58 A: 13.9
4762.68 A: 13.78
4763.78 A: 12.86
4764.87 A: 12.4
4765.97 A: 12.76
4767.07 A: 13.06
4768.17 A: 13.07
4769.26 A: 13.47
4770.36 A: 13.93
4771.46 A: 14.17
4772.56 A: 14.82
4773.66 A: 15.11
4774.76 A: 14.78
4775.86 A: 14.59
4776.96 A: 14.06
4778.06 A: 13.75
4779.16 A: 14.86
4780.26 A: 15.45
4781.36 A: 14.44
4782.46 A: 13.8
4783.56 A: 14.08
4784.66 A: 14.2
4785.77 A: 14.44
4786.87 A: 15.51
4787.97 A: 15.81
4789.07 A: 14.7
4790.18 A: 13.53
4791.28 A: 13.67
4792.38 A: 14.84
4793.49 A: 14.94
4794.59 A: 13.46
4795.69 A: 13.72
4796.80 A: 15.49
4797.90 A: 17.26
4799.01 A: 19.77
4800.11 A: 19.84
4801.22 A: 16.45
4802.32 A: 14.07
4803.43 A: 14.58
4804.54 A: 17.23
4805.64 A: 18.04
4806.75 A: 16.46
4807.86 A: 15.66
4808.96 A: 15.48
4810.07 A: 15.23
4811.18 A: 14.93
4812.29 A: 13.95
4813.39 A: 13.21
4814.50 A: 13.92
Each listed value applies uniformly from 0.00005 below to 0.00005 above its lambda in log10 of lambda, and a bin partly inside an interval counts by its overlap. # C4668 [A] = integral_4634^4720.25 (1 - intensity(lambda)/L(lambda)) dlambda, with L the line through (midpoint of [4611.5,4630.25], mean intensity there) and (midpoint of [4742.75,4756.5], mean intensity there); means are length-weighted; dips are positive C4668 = 5.1 A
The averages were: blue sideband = 13.2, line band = 13.2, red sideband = 15.1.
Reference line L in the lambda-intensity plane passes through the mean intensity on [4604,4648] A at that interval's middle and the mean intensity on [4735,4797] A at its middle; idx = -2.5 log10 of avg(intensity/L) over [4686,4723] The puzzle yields 0.05 mag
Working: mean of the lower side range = 13.1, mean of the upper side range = 14.5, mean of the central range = 13.3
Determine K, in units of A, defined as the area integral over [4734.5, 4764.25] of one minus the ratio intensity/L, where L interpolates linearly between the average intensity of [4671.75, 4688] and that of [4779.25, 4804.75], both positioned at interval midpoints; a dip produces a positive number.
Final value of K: -1.0 A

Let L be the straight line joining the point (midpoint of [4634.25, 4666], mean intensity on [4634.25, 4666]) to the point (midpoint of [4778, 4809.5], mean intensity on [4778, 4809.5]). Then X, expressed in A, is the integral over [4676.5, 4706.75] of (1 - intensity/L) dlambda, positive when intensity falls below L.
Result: 2.4 A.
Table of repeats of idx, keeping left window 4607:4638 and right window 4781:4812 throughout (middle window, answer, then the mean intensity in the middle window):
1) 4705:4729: 0.02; 14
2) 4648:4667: 0.02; 13.2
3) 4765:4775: 0.09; 13.8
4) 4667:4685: 0.06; 12.9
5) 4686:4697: 0.10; 12.6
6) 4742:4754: -0.04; 15.2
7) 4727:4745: 0.02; 14.3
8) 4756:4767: 0.10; 13.7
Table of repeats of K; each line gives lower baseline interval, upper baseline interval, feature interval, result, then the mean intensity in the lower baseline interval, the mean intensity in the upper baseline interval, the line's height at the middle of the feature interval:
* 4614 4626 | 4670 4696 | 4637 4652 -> -0.7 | 13.6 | 12.7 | 13.2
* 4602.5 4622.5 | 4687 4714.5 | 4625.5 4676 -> -1.1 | 12.9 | 12.9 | 12.9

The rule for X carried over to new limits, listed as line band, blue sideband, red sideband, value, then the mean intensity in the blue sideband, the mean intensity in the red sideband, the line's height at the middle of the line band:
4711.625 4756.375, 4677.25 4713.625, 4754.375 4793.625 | -3.4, 12.9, 14.2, 13.5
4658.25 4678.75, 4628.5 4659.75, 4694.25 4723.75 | 0.7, 13.4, 13.5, 13.4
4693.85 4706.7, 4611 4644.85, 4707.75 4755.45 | 1.0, 13.3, 14.4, 14.1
